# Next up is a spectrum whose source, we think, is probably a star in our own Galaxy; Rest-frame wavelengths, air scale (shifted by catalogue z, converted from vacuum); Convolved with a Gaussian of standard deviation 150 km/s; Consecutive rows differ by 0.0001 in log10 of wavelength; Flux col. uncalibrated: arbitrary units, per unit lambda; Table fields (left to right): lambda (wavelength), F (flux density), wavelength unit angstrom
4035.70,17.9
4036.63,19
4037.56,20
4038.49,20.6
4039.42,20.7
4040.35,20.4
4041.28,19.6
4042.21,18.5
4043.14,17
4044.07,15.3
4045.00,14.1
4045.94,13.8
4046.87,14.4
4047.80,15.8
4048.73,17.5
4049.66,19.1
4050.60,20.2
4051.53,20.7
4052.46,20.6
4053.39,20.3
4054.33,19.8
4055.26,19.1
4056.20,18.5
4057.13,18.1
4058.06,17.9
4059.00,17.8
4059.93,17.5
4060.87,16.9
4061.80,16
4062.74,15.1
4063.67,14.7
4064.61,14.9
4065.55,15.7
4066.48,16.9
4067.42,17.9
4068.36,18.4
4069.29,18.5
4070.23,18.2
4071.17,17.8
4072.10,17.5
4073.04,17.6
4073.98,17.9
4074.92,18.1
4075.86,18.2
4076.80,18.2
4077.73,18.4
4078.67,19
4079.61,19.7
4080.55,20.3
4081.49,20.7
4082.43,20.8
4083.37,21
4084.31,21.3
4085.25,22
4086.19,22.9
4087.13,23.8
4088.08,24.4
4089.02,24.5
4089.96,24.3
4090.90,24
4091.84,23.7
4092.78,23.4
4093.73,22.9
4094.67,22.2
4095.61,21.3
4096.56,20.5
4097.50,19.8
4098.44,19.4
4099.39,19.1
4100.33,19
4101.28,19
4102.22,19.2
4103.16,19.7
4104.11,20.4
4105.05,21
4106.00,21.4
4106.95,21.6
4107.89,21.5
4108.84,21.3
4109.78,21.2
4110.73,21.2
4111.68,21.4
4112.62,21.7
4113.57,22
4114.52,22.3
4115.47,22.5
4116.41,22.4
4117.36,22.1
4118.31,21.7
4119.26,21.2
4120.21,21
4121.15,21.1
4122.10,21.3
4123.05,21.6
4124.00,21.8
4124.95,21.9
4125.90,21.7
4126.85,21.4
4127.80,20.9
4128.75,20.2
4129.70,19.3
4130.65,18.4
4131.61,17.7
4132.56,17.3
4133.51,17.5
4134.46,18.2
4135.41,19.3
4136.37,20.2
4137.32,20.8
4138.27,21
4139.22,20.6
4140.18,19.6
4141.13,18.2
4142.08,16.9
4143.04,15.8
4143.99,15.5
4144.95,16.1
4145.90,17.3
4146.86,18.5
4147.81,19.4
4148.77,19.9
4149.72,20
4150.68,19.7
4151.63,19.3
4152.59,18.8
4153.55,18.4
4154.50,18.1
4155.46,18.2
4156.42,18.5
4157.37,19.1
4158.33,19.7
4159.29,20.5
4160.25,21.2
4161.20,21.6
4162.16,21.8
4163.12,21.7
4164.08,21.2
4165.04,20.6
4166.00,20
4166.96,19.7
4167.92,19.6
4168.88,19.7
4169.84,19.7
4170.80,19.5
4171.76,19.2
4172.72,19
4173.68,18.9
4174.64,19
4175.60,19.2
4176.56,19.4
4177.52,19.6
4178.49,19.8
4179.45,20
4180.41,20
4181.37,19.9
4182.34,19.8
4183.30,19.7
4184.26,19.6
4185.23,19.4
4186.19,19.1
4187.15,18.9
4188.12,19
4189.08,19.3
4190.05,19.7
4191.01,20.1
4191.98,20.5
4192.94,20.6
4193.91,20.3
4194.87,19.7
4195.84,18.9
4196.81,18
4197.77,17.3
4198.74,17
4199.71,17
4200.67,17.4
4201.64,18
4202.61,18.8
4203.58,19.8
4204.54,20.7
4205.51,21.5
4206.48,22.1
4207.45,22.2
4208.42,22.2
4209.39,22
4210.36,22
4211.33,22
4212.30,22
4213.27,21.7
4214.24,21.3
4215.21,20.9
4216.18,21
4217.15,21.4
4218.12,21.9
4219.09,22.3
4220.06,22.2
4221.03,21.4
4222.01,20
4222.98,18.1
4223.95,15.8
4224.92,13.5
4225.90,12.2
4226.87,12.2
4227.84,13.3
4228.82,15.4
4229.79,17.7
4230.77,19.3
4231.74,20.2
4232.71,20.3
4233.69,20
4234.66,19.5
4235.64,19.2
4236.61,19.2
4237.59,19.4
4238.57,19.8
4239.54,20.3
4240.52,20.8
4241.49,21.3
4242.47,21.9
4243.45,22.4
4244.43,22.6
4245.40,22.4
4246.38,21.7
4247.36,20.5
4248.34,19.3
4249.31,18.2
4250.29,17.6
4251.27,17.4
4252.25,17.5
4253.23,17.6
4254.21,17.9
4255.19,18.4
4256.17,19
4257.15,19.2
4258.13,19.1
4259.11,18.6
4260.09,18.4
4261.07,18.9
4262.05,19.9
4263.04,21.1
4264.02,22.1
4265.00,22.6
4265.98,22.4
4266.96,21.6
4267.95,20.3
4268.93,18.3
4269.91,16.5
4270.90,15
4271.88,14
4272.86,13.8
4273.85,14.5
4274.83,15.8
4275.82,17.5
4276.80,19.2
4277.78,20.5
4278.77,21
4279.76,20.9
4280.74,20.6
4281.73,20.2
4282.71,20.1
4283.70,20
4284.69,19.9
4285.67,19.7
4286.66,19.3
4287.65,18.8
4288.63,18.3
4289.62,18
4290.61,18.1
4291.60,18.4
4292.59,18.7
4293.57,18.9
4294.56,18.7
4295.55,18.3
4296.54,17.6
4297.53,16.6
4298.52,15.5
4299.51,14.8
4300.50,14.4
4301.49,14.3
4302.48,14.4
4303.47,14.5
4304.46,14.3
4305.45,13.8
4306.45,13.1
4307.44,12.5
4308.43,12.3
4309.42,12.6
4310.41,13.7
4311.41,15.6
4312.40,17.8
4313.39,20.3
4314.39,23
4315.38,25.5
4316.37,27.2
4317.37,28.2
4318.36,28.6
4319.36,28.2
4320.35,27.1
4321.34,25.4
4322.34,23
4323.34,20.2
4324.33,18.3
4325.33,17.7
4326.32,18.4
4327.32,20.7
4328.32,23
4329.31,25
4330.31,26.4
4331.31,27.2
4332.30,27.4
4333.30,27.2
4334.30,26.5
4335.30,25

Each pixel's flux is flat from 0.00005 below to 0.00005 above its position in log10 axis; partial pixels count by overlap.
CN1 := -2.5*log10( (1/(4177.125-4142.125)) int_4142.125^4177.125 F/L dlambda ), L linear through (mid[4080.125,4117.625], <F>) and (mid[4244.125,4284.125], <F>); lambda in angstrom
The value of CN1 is 0.08 mag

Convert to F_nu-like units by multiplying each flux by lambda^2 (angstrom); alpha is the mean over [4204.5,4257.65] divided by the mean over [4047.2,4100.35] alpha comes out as 1.1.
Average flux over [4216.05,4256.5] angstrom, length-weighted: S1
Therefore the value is 19.1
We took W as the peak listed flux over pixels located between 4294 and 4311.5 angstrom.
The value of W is 18.7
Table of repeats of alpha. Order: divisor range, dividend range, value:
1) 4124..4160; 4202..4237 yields 1.07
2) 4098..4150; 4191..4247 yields 1.03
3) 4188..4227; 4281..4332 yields 1.03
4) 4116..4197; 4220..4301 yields 1.00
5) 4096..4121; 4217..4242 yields 0.95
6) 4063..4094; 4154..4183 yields 1.04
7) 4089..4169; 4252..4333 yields 1.03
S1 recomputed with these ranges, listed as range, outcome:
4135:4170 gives 19.4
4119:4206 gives 19.5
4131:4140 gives 19.2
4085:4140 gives 21.1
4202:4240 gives 19.6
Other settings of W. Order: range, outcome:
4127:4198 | 21.8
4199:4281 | 22.6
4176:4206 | 21.5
